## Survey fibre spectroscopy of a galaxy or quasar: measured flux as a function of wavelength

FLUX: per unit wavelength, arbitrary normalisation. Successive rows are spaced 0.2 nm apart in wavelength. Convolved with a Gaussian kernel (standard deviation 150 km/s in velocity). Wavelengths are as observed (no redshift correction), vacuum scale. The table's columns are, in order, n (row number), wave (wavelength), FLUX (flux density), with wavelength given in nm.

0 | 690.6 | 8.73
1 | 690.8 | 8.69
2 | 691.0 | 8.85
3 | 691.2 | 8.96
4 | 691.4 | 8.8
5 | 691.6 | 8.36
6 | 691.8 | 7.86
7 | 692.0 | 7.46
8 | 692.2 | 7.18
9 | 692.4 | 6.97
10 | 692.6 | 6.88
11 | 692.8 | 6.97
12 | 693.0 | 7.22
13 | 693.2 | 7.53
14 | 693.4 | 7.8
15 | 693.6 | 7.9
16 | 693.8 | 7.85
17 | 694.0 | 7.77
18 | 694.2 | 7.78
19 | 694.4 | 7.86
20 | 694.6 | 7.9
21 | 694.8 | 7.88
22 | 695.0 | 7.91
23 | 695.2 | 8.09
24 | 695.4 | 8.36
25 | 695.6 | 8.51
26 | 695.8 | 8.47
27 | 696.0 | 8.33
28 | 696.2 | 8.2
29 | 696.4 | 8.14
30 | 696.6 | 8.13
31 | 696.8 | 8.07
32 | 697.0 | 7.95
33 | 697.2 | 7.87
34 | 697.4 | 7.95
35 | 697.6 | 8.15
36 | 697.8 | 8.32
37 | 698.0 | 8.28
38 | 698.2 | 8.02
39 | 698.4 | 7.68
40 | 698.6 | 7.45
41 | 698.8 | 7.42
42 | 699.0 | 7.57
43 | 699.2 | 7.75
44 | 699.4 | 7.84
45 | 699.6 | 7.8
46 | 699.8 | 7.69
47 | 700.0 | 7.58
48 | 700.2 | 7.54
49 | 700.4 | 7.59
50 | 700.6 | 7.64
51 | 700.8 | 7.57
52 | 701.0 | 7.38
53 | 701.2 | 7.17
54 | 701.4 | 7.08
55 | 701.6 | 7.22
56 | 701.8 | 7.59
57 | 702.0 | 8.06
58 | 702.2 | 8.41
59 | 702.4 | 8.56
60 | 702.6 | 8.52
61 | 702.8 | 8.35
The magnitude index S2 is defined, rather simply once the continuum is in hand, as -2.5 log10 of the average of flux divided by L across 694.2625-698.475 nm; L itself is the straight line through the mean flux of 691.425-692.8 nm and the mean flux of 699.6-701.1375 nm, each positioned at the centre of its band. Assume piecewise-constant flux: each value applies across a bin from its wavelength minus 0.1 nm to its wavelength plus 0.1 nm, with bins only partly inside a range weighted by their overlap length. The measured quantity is -0.08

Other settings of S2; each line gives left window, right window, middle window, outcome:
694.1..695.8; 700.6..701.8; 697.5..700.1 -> -0.027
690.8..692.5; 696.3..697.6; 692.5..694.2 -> 0.079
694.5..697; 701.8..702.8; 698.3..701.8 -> 0.100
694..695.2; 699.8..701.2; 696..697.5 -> -0.043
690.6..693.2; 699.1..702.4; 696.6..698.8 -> -0.032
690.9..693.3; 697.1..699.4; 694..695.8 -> -0.033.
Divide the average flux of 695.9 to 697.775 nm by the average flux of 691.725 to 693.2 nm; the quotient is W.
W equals 1.1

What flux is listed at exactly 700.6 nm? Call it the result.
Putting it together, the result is 7.64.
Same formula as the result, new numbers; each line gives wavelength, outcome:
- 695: 7.91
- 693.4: 7.8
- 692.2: 7.18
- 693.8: 7.85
